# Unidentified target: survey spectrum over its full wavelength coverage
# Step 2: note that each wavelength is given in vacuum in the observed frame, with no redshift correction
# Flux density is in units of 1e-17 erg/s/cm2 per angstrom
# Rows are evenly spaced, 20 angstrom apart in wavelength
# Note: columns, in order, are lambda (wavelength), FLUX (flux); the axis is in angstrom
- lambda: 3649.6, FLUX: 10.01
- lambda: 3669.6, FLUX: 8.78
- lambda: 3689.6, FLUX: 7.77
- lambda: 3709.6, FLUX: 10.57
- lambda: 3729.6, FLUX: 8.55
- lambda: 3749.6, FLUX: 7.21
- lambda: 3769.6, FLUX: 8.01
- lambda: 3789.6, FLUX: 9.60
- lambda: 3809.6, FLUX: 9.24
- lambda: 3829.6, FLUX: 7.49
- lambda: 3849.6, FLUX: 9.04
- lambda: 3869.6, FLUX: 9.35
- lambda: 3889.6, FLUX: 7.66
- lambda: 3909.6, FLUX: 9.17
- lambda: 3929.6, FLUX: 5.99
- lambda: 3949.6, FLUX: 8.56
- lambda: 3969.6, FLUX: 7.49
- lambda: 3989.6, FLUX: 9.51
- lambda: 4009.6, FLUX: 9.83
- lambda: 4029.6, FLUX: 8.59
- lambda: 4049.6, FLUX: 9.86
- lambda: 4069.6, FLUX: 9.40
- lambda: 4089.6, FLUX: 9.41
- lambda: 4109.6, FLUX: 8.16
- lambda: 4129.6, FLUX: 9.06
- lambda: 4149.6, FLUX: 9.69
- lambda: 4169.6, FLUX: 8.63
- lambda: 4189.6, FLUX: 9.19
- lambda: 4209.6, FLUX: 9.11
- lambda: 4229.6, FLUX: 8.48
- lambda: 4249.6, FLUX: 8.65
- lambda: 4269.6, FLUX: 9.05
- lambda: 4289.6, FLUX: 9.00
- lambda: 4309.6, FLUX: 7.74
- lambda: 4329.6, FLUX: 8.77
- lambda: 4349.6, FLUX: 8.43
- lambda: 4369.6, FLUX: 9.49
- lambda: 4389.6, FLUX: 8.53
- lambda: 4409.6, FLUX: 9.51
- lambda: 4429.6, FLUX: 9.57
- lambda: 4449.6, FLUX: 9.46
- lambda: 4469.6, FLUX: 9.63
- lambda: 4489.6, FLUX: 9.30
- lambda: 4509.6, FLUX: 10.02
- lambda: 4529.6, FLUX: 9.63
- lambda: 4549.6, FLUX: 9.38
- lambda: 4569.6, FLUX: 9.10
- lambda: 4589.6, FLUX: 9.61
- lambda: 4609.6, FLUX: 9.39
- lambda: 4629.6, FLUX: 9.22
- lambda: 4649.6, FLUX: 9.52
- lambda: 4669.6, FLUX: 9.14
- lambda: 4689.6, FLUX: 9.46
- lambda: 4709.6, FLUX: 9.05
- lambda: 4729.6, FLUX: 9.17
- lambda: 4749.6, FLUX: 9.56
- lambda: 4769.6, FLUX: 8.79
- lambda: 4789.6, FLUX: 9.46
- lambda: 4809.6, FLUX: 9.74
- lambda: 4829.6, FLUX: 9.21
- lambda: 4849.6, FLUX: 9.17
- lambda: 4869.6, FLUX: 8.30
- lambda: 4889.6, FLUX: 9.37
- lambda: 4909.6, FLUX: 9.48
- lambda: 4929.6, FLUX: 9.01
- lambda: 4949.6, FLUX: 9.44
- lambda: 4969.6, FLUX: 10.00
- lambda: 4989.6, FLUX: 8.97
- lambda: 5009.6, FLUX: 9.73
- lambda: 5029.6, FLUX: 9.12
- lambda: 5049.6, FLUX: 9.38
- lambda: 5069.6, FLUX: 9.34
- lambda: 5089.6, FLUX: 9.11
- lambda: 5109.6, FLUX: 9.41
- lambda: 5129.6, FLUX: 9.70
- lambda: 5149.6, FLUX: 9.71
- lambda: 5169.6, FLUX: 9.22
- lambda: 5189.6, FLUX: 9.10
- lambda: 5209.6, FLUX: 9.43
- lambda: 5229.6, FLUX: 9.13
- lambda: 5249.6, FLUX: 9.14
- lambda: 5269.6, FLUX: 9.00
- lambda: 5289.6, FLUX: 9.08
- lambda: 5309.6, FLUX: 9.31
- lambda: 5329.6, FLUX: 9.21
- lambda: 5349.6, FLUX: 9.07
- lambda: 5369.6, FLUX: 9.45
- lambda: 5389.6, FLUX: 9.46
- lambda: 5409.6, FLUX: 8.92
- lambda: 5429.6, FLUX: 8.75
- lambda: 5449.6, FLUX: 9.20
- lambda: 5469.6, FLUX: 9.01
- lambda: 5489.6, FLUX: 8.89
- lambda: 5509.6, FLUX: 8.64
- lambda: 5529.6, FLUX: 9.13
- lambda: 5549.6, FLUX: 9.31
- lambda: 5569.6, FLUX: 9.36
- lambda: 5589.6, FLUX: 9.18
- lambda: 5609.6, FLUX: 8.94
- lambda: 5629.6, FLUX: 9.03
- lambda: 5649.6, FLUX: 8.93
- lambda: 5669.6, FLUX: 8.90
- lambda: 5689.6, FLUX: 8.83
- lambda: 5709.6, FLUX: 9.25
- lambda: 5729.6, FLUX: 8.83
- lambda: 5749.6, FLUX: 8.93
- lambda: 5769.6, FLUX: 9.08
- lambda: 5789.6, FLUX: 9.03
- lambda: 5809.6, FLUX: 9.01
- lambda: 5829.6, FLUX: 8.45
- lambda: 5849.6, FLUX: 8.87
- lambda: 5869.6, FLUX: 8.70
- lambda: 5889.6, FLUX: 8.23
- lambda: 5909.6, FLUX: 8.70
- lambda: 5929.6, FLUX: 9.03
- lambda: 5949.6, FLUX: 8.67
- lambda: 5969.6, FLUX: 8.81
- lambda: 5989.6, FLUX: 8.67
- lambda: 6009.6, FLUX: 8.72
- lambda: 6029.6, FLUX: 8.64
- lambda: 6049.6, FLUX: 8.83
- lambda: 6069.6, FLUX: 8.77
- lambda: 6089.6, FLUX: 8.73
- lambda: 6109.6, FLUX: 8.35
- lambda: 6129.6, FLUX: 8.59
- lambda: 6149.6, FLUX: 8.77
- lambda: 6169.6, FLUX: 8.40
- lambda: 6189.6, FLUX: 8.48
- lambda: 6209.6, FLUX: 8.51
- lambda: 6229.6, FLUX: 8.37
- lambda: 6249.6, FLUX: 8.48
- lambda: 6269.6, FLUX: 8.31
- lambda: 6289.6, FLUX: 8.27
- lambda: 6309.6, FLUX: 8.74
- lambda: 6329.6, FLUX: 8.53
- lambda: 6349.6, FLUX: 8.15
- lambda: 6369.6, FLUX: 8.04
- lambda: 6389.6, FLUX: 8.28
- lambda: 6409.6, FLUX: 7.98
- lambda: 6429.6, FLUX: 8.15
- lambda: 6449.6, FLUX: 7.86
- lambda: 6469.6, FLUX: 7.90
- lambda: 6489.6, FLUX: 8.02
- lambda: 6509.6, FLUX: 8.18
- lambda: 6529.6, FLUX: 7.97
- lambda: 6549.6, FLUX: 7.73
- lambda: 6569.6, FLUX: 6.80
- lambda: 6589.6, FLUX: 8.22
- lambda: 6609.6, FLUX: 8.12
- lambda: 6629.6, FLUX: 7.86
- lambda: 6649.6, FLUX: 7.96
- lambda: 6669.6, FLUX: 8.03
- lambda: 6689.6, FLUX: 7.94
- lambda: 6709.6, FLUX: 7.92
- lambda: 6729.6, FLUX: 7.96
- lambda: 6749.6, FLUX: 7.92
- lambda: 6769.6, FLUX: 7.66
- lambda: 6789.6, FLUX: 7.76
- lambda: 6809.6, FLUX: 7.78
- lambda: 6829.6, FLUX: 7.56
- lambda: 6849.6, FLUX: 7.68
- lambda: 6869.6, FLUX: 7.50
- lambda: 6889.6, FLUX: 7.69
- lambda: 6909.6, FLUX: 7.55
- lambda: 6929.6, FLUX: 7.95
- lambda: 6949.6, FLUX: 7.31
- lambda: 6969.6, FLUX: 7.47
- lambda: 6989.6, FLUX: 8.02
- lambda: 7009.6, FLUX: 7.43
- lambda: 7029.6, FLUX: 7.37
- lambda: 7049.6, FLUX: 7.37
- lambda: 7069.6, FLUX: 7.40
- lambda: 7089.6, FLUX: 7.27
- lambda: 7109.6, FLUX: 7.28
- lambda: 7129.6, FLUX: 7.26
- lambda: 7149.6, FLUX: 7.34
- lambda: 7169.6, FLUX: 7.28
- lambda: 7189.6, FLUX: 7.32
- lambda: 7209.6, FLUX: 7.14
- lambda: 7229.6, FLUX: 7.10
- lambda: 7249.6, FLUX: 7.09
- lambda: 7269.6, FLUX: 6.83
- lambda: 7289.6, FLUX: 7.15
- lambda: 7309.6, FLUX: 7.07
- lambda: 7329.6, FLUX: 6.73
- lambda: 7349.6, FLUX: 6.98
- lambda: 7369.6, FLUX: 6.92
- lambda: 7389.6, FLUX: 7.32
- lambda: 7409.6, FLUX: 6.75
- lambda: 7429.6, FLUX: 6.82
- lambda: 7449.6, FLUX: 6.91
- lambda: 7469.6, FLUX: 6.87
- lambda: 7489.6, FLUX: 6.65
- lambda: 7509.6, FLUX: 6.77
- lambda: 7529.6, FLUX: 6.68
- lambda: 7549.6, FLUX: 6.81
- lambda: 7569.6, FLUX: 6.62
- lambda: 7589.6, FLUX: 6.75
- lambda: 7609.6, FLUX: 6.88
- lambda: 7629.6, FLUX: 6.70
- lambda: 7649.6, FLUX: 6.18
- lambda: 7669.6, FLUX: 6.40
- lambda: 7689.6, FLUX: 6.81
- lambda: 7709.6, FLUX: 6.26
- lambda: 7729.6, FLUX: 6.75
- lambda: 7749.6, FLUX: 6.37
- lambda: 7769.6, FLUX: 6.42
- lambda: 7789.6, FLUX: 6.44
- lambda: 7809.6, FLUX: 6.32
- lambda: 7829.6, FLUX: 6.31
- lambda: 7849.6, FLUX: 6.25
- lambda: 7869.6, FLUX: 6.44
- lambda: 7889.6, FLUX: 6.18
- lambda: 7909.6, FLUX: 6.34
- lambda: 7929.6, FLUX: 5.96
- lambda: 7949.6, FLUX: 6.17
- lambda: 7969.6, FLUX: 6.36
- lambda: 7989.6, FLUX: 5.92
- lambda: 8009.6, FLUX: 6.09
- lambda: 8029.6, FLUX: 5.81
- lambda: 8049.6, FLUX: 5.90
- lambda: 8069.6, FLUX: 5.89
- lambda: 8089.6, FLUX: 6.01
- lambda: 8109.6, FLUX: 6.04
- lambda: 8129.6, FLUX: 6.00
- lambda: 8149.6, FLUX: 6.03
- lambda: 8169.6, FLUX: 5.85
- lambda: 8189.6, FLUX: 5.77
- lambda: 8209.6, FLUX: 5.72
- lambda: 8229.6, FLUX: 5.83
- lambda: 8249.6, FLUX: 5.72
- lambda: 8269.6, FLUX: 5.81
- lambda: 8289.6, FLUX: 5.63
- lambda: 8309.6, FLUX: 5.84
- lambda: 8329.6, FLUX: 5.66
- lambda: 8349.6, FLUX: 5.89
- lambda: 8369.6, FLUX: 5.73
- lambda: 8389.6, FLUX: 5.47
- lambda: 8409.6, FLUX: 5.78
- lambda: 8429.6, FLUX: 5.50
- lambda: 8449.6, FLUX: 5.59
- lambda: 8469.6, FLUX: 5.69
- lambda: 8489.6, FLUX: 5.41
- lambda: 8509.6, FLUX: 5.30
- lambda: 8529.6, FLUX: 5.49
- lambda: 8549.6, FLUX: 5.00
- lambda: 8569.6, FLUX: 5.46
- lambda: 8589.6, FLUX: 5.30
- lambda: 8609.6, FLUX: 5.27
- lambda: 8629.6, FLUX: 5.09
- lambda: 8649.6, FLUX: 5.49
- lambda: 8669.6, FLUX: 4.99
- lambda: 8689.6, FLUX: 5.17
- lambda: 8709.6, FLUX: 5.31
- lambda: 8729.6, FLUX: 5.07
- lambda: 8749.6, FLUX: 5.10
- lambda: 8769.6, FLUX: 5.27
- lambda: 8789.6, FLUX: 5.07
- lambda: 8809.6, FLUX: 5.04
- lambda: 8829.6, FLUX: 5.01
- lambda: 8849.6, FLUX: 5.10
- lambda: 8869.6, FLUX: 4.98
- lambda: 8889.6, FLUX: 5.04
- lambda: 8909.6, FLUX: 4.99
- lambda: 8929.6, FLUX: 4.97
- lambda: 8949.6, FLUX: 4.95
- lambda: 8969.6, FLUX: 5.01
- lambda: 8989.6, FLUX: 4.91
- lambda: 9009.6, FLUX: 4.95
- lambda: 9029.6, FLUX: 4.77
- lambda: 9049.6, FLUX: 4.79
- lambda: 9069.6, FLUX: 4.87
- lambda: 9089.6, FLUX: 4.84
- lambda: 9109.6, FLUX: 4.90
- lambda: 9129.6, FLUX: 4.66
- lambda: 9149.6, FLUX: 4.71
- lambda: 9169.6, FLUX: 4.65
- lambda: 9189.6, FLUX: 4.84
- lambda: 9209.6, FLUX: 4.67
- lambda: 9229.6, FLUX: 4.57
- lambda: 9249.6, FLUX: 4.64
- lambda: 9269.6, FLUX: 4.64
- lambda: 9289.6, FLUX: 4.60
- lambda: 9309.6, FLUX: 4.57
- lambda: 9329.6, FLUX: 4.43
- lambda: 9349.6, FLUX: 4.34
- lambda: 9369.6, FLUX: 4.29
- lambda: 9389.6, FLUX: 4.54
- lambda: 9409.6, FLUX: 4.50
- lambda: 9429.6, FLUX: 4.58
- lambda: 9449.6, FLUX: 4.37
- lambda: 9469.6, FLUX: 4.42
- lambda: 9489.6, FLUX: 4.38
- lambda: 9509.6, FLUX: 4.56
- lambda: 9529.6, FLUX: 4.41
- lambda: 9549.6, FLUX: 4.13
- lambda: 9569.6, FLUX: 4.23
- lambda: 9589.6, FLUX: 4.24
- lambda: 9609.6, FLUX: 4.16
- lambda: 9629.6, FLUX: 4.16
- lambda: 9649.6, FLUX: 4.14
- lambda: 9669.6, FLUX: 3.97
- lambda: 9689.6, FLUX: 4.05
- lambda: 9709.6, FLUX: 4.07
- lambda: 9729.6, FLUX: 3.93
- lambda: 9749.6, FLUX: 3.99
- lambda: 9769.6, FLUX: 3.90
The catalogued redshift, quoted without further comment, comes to 0.000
